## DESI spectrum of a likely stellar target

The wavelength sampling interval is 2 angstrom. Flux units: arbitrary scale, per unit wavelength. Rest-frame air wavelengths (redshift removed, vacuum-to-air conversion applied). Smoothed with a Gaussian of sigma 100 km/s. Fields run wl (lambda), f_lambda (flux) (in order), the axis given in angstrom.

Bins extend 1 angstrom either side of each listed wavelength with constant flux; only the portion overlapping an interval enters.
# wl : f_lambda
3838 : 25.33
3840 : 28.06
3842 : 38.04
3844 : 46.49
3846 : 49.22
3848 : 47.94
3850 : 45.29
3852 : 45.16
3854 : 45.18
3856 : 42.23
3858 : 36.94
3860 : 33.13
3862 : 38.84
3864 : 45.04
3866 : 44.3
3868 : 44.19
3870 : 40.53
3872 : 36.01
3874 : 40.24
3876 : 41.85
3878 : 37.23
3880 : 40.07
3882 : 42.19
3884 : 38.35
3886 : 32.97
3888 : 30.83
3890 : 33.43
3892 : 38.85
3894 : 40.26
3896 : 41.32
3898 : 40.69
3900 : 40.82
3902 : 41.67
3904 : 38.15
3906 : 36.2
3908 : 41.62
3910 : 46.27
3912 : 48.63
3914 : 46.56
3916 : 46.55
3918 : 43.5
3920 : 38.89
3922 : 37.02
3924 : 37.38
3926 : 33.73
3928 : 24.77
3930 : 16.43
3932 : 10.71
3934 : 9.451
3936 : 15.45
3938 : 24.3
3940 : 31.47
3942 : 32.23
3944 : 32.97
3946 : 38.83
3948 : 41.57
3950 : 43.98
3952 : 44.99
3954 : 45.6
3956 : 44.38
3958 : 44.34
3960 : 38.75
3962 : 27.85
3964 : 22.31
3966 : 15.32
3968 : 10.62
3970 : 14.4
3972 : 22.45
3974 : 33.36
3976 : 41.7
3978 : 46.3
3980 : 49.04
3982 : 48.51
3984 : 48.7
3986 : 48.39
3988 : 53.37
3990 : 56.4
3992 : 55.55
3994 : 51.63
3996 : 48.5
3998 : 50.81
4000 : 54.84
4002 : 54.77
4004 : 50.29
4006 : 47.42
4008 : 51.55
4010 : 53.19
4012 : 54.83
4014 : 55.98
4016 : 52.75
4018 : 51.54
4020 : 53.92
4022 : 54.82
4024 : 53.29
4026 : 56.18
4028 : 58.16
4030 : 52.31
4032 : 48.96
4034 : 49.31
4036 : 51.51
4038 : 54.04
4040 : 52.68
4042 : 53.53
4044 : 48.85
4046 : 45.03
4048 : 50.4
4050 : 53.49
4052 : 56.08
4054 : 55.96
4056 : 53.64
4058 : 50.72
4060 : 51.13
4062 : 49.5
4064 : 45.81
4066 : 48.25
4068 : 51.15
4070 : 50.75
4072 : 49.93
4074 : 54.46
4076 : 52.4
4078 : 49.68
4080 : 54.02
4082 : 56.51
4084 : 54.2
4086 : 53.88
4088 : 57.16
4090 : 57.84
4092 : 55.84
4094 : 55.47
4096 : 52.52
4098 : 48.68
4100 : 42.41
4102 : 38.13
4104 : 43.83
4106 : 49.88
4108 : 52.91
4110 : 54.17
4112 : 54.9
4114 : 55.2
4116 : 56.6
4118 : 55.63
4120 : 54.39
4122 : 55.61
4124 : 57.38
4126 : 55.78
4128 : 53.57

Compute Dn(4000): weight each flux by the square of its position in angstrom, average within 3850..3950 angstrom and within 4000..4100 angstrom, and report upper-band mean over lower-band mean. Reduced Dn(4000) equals 1.5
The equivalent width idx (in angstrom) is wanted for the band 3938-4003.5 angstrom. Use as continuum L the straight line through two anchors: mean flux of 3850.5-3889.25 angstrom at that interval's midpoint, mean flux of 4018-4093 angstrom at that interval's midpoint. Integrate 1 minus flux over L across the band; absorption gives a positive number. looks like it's 9.3 angstrom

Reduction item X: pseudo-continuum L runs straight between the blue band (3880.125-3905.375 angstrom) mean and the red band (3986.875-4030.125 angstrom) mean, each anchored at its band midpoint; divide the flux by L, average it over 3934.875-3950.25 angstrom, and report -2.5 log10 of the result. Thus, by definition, 0.37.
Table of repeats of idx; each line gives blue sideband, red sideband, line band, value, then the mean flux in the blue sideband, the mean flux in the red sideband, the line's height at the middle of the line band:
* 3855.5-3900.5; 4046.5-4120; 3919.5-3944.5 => 9.6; 39.1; 52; 42.5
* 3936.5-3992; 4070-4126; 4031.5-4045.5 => -1.6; 37.3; 52.7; 45.9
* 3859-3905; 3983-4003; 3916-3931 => 3.4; 39.2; 52.3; 44.1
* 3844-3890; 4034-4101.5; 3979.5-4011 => -2.4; 40.8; 51.9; 47.9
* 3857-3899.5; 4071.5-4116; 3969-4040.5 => -4.1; 38.9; 52.1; 46.7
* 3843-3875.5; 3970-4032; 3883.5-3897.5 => 2.4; 42.5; 49.7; 44.1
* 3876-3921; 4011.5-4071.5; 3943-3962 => 1.6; 40.3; 52.1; 44.7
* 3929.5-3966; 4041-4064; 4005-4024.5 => -3.9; 31.2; 51.4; 44.1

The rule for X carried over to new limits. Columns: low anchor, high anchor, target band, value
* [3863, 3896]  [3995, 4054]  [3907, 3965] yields 0.259 mag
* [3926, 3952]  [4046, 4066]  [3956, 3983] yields 0.054 mag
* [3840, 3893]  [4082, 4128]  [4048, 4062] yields -0.057 mag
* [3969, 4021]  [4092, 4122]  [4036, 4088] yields -0.040 mag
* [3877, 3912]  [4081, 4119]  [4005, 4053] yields -0.102 mag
